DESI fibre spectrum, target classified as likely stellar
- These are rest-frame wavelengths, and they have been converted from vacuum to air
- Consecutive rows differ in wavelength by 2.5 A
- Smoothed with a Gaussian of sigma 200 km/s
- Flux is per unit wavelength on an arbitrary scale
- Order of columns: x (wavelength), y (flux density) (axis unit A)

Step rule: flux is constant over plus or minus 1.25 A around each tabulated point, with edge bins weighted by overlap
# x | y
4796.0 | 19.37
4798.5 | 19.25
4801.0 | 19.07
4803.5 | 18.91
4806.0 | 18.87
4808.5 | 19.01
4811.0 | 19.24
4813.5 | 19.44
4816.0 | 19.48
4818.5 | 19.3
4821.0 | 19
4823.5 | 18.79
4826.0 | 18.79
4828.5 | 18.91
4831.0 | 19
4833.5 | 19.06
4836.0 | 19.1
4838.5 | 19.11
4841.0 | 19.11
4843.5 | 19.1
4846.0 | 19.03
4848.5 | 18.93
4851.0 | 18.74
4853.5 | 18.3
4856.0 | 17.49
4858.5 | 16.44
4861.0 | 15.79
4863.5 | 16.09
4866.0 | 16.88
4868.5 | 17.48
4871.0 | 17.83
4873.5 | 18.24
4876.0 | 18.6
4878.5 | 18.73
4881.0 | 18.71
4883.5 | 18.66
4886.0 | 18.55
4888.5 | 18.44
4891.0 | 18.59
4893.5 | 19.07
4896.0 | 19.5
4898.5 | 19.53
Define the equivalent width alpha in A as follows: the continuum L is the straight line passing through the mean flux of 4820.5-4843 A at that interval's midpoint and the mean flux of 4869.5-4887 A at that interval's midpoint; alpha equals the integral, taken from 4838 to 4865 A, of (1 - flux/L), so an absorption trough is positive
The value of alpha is 1.1 A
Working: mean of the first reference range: 19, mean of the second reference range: 18.5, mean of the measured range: 18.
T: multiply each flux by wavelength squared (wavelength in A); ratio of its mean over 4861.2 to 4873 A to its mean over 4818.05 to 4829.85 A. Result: 0.9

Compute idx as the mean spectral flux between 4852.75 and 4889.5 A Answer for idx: 17.7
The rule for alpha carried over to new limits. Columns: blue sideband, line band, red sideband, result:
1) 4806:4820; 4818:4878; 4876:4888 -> 2.1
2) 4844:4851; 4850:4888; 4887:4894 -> 2.1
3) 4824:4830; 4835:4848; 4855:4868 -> -0.9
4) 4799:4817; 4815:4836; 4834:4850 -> 0.1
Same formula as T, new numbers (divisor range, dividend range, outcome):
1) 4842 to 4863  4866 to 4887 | 1.03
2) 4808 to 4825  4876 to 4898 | 1.01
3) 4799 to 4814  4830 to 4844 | 1.01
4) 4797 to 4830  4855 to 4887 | 0.95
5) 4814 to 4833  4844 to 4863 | 0.95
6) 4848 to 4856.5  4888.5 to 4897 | 1.05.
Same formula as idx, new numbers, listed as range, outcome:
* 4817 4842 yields 19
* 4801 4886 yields 18.5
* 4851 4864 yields 17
